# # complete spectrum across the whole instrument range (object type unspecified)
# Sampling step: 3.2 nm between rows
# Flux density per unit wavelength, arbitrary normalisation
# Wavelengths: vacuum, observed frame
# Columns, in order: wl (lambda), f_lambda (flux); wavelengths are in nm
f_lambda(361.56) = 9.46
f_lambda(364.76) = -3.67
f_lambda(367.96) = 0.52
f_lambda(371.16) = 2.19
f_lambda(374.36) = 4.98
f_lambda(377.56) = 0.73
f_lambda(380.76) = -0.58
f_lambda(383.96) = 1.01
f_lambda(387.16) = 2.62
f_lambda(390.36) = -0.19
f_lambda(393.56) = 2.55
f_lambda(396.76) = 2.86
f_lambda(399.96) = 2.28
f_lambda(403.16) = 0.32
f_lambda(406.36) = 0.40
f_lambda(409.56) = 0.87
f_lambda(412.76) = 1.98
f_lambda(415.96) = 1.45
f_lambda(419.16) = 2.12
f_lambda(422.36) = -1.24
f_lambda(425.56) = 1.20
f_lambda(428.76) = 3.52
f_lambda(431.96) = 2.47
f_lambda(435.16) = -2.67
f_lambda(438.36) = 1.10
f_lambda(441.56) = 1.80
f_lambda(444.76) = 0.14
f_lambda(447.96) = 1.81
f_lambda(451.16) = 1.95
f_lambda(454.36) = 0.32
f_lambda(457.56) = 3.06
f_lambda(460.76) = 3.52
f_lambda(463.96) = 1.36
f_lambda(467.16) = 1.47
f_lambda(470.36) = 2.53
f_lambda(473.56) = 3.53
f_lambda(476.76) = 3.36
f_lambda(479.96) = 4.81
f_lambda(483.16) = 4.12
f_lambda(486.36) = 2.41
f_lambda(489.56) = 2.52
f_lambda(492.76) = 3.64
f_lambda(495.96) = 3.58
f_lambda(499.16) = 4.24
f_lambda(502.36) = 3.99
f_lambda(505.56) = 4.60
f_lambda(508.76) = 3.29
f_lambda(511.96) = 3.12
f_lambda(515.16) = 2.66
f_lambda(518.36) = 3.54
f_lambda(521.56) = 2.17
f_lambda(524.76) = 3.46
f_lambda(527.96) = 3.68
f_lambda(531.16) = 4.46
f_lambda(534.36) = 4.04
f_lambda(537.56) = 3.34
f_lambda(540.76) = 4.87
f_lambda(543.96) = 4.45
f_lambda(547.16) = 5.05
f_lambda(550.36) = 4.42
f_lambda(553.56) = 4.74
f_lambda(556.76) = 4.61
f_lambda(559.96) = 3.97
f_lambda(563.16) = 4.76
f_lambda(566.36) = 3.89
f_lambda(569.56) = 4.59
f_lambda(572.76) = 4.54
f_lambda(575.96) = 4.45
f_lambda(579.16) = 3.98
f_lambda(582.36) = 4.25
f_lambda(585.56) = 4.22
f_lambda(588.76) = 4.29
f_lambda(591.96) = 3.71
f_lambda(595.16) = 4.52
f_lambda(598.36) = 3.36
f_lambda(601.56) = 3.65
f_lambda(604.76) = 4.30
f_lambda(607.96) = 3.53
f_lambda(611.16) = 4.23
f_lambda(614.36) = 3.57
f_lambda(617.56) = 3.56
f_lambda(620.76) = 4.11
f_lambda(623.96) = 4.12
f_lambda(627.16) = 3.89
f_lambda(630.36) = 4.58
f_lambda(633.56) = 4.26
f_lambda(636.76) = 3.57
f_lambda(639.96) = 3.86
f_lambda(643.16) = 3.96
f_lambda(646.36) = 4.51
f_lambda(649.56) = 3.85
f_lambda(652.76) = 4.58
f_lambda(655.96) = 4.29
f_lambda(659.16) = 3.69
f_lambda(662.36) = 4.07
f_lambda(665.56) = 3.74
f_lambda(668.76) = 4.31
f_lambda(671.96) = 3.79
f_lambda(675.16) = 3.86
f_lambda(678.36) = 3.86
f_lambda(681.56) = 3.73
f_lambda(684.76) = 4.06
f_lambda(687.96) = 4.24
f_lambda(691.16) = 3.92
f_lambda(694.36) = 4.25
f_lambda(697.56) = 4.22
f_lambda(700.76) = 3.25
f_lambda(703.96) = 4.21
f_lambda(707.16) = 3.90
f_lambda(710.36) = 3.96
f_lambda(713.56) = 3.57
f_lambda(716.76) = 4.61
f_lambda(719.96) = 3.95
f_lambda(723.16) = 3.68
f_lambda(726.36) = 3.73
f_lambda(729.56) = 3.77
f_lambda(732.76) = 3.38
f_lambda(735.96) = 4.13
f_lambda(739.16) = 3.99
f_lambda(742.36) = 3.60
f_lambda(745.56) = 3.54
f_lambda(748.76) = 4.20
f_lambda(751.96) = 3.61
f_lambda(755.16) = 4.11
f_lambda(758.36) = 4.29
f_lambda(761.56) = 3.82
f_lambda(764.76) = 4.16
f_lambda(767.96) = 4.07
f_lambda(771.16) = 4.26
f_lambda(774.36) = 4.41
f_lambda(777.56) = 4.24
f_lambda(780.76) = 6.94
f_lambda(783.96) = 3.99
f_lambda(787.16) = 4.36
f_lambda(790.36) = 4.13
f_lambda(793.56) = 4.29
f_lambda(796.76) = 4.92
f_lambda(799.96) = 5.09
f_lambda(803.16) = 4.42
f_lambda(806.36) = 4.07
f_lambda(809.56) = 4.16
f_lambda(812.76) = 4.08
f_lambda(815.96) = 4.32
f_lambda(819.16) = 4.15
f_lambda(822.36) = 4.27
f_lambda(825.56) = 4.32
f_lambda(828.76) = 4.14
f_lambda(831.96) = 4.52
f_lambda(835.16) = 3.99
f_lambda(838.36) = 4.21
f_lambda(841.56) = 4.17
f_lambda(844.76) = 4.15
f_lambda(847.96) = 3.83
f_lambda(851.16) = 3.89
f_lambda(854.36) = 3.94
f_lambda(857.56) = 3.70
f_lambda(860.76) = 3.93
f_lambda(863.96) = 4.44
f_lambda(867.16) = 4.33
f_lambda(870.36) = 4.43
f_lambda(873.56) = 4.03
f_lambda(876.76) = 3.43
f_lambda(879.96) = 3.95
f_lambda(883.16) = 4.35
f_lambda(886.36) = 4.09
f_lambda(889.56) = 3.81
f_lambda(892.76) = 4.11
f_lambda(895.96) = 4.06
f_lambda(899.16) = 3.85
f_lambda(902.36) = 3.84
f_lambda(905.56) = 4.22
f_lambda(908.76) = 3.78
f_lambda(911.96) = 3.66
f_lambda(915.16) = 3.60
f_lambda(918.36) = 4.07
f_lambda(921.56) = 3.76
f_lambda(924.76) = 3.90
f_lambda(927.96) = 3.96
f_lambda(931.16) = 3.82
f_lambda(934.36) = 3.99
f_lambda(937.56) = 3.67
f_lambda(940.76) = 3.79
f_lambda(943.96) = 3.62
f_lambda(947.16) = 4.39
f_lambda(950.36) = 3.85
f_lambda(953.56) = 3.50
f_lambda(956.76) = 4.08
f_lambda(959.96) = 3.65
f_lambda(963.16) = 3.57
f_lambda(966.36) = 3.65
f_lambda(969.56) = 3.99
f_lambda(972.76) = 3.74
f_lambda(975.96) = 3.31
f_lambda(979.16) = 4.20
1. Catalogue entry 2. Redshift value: 0.19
